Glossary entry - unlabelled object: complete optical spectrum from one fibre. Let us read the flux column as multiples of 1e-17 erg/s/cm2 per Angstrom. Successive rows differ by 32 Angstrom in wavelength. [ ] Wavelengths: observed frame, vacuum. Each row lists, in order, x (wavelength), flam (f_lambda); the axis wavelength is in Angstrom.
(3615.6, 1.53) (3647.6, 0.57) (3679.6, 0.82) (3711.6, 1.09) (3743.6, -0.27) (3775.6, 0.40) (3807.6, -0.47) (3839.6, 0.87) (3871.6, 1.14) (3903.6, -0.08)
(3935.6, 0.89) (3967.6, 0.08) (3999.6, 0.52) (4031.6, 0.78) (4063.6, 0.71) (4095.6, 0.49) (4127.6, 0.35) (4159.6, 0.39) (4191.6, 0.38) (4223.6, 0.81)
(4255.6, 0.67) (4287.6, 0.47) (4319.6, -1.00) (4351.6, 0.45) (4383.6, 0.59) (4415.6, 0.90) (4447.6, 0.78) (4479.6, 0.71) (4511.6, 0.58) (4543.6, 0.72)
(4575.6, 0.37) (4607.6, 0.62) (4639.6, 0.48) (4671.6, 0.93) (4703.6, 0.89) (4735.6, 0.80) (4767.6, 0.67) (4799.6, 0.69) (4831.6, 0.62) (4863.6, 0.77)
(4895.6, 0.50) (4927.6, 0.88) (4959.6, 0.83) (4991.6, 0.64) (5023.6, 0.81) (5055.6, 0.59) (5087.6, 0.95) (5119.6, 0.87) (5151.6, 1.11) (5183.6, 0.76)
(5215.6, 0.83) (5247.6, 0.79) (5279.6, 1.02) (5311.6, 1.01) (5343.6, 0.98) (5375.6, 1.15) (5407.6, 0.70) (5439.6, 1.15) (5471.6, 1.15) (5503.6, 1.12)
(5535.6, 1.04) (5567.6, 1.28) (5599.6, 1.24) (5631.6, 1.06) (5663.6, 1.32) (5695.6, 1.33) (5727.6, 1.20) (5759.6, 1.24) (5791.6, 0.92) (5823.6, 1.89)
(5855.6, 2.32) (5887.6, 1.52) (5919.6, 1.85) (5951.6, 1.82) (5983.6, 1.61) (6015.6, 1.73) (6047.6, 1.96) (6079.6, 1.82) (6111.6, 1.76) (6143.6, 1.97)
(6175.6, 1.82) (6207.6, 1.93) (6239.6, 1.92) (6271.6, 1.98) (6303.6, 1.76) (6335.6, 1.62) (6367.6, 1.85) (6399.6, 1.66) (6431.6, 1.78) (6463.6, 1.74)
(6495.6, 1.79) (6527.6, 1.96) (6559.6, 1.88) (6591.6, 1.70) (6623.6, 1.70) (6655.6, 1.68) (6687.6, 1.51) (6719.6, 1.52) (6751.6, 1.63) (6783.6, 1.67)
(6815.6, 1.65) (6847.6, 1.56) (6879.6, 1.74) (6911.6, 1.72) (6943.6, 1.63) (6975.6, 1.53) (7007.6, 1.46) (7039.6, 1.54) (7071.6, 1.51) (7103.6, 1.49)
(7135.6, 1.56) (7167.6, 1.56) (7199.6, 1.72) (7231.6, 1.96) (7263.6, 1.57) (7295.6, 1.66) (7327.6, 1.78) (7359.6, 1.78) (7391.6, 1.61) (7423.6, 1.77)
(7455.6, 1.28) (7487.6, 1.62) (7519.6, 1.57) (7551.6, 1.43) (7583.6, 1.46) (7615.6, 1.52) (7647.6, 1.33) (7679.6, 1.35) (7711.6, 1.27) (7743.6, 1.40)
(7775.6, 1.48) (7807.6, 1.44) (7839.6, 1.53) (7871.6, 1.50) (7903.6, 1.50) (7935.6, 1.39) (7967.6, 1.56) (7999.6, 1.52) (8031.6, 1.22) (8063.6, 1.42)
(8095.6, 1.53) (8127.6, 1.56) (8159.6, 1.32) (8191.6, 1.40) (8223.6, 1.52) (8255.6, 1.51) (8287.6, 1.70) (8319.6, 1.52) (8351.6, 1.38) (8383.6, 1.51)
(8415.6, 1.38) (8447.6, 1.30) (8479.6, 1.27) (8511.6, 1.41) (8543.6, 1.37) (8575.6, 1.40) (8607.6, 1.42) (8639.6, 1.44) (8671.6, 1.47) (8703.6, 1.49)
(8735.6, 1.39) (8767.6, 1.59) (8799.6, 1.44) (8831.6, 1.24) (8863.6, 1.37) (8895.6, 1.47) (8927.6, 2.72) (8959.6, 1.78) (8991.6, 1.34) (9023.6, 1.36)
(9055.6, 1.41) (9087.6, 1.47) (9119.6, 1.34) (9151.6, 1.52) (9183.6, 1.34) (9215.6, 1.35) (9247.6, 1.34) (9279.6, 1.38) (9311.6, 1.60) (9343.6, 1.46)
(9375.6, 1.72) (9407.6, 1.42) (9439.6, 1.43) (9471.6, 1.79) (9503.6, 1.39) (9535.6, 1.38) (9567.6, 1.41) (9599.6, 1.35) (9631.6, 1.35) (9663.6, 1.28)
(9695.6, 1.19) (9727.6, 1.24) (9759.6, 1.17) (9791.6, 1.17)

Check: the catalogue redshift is 0.36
